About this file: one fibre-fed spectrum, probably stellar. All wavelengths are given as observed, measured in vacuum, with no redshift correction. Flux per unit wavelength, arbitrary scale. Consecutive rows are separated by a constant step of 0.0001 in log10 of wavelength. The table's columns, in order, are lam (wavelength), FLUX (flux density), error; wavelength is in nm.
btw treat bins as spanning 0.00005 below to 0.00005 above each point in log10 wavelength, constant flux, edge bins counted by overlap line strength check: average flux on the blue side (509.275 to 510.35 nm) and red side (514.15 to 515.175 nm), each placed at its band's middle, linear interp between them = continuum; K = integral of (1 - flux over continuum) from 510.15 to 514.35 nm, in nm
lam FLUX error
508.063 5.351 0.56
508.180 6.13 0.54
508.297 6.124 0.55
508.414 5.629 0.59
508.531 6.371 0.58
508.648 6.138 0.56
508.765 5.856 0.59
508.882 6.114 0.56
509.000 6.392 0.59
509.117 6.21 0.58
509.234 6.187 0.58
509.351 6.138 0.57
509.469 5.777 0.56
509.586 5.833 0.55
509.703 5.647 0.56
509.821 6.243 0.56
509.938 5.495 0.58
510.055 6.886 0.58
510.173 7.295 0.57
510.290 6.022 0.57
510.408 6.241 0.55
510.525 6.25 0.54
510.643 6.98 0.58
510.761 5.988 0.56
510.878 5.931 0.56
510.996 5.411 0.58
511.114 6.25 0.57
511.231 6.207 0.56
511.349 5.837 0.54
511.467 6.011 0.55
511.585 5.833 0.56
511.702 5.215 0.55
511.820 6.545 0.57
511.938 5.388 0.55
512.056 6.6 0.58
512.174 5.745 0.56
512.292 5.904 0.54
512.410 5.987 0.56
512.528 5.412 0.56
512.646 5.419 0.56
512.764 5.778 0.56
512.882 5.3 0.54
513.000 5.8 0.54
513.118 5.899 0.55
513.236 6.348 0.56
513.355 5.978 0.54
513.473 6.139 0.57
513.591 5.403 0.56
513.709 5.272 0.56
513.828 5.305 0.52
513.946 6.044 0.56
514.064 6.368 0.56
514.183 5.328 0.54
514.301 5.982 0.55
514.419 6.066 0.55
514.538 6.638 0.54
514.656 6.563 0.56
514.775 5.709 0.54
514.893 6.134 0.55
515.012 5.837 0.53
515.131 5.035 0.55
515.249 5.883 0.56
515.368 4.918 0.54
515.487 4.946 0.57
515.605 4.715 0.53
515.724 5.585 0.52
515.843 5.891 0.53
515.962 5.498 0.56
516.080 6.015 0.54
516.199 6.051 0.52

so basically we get 0.09 nm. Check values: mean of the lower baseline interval 6.15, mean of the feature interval 5.92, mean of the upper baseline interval 5.95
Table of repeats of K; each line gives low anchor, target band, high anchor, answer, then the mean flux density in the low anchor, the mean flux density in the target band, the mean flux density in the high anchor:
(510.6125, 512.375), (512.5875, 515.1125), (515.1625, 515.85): -0.14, 5.97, 5.86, 5.27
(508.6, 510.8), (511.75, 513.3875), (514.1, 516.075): 0.02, 6.2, 5.86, 5.69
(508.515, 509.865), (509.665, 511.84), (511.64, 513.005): -0.08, 6.06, 6.12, 5.76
